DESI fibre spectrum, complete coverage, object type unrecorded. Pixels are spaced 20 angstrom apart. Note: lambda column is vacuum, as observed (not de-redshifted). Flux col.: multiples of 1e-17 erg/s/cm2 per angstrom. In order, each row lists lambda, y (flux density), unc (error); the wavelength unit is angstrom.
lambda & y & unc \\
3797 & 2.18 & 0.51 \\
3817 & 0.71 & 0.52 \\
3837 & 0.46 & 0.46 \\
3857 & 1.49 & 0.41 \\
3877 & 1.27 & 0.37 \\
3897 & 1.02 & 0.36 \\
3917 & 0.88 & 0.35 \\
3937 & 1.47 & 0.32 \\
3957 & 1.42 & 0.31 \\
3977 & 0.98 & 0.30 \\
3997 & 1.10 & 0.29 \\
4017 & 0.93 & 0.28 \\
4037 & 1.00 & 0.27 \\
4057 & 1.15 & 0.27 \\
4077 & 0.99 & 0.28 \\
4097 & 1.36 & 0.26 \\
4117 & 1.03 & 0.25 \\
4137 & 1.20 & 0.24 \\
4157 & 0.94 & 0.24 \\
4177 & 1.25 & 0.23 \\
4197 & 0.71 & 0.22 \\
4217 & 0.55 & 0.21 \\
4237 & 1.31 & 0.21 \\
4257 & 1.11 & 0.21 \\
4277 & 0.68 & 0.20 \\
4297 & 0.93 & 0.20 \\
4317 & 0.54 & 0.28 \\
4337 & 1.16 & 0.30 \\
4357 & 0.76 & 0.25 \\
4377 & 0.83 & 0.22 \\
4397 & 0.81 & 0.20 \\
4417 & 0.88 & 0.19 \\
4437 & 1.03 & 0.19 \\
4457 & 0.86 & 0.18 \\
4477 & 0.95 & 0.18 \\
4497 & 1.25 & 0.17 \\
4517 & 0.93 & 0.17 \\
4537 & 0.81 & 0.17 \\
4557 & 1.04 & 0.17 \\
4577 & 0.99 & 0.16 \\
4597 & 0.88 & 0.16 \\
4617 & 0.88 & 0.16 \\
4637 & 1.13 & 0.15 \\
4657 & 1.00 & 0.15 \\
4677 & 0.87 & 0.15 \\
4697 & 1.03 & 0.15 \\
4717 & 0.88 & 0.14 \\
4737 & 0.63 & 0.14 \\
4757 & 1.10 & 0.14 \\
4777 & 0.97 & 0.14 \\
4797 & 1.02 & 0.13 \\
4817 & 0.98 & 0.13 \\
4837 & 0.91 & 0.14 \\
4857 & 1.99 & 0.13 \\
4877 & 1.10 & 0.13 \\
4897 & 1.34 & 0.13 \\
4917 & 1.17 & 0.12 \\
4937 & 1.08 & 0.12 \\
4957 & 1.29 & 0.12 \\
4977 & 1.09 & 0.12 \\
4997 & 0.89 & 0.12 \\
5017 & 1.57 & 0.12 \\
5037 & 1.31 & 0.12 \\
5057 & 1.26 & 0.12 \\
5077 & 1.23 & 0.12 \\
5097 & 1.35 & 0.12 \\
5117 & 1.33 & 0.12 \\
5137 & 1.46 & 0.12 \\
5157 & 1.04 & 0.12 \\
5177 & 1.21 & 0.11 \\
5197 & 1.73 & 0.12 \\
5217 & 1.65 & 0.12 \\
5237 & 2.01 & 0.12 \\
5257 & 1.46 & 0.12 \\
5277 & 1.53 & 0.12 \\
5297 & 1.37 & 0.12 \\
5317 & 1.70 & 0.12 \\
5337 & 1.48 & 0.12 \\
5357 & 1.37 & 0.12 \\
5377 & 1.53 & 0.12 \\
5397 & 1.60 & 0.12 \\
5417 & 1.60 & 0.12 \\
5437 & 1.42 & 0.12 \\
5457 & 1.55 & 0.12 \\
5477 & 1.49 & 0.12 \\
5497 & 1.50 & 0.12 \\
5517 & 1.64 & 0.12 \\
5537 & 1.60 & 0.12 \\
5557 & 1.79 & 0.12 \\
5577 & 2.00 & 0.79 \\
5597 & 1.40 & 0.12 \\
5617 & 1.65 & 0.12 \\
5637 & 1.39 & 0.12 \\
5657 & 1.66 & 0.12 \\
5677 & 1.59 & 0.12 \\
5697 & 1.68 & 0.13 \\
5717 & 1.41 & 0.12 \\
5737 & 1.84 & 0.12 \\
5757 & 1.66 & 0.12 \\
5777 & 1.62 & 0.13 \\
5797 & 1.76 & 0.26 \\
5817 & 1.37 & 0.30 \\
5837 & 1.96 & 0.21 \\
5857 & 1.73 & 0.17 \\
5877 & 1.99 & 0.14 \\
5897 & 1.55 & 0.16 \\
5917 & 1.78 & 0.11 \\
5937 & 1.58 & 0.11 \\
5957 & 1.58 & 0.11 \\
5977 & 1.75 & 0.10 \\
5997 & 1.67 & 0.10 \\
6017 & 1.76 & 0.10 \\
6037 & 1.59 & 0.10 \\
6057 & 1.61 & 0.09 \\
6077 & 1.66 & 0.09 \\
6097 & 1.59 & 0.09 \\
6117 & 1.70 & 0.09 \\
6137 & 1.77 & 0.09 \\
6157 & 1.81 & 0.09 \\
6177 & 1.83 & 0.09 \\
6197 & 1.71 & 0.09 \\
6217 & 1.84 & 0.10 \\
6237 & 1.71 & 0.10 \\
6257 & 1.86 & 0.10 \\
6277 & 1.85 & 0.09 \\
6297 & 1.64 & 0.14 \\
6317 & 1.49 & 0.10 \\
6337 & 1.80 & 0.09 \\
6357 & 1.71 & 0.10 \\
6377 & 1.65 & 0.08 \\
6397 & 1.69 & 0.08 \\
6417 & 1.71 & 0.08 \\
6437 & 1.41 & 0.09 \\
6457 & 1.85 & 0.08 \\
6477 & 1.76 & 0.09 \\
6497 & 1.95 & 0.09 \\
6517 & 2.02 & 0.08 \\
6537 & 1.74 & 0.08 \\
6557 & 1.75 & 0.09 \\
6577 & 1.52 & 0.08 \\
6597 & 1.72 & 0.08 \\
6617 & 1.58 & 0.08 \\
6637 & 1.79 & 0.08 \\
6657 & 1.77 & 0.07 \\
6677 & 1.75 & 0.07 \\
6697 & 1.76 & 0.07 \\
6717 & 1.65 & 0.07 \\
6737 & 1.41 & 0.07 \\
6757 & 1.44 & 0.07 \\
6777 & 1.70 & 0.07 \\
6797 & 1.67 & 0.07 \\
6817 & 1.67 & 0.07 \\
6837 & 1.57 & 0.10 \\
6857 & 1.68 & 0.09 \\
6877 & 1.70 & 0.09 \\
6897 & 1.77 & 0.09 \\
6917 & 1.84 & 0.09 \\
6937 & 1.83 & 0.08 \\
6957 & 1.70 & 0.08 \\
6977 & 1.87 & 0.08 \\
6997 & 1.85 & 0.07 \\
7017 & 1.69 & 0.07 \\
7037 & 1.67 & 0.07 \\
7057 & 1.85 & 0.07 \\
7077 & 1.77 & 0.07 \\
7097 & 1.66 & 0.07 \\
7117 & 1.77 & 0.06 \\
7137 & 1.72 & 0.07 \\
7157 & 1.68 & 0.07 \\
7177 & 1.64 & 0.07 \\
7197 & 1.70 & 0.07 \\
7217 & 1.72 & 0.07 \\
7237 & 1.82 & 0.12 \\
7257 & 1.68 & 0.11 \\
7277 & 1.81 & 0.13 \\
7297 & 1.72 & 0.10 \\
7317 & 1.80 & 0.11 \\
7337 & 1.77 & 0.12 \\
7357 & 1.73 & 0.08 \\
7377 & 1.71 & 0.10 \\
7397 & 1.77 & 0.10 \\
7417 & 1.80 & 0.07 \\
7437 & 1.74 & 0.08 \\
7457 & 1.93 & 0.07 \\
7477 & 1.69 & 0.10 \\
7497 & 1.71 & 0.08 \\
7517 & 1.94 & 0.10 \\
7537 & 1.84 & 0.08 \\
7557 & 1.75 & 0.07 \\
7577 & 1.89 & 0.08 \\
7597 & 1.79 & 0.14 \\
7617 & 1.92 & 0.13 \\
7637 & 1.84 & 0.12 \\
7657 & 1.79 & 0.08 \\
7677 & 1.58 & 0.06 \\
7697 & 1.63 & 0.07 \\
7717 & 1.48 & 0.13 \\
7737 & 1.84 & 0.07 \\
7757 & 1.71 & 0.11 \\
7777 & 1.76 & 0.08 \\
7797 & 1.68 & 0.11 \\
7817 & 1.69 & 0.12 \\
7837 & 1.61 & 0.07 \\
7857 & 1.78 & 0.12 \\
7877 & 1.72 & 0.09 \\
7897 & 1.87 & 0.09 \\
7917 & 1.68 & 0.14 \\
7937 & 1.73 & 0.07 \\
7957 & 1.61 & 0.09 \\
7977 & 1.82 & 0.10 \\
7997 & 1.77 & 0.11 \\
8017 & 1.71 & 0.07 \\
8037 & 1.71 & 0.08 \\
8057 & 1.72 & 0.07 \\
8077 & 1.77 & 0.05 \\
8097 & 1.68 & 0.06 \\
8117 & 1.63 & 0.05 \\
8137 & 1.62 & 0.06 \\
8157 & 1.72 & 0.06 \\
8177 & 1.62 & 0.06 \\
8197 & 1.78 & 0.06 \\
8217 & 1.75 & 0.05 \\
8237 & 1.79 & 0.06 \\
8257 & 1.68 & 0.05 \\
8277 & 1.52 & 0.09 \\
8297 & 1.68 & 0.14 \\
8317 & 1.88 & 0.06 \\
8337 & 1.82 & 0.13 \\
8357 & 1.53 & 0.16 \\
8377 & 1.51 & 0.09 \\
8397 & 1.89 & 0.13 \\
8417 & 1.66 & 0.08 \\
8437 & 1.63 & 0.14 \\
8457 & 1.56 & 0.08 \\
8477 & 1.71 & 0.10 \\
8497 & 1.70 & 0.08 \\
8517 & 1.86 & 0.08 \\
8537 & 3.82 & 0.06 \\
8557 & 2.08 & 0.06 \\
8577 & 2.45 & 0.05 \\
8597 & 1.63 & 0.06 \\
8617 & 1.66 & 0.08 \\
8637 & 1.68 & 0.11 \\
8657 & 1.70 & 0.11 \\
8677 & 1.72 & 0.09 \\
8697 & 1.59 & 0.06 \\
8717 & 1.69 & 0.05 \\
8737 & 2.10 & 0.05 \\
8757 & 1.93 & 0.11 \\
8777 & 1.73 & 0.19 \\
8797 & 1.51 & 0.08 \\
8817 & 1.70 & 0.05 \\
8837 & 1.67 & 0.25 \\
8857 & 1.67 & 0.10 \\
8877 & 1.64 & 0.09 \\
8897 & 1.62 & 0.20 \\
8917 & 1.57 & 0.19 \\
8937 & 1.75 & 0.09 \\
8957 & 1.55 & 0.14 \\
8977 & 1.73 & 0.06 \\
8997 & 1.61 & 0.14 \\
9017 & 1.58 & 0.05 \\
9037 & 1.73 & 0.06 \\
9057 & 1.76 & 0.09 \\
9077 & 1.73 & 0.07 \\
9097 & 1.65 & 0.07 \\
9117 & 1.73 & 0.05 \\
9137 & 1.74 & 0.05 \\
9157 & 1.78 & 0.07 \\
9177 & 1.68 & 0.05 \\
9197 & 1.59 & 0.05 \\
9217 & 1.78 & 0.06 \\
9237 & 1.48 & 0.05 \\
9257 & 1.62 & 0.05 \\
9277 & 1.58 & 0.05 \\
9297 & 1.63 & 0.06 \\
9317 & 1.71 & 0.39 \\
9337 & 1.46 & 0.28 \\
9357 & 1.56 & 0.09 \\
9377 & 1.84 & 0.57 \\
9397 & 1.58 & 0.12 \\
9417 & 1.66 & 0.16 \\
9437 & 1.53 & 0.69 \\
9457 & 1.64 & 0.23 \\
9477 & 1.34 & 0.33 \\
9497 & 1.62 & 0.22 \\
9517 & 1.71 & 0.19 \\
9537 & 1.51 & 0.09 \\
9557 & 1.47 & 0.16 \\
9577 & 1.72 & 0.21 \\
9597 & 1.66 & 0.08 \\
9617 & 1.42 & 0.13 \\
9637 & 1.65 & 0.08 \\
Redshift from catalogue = 0.30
